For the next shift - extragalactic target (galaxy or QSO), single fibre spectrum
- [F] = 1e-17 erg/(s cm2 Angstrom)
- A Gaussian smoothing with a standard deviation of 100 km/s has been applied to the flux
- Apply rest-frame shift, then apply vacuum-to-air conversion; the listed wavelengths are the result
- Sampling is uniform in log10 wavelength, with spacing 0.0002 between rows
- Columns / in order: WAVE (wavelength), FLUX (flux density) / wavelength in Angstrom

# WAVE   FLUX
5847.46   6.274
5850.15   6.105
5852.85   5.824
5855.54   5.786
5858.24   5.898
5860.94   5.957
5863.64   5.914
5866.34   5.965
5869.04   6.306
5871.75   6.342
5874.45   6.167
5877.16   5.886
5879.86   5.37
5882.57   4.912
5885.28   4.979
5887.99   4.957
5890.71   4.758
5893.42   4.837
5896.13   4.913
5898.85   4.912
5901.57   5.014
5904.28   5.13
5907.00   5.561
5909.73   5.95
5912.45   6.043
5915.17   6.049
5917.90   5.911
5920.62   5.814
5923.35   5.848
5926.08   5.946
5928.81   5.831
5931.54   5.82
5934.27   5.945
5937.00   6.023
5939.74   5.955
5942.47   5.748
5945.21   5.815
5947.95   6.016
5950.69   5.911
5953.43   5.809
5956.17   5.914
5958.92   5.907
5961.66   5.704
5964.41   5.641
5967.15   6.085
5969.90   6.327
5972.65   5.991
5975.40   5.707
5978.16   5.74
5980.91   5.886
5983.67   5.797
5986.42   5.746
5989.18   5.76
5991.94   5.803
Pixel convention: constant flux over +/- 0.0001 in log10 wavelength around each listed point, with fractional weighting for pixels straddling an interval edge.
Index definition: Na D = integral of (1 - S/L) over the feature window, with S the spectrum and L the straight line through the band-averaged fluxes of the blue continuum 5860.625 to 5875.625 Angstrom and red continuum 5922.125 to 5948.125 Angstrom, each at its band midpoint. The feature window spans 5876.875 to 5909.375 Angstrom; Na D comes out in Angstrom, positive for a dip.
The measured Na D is 5.0 Angstrom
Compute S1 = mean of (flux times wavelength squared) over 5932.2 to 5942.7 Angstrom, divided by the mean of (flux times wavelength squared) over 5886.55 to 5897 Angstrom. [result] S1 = 1.24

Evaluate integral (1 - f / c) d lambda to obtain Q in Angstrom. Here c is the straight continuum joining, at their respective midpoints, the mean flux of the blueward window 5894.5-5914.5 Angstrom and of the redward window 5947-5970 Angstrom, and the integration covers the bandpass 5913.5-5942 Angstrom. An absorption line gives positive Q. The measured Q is -1.6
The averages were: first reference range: 5.38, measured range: 5.91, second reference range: 5.9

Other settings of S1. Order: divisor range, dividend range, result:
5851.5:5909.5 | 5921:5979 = 1.10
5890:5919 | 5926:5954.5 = 1.11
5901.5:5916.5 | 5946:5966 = 1.05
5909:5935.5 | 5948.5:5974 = 1.01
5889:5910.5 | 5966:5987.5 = 1.19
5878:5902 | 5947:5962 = 1.21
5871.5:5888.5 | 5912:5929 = 1.09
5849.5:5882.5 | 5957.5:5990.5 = 1.03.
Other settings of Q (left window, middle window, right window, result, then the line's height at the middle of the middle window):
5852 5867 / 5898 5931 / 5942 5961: 1.1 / 5.88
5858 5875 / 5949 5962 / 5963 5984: 0.1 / 5.93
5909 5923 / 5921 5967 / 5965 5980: 0.6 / 5.95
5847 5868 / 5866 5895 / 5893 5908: 0.1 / 5.48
